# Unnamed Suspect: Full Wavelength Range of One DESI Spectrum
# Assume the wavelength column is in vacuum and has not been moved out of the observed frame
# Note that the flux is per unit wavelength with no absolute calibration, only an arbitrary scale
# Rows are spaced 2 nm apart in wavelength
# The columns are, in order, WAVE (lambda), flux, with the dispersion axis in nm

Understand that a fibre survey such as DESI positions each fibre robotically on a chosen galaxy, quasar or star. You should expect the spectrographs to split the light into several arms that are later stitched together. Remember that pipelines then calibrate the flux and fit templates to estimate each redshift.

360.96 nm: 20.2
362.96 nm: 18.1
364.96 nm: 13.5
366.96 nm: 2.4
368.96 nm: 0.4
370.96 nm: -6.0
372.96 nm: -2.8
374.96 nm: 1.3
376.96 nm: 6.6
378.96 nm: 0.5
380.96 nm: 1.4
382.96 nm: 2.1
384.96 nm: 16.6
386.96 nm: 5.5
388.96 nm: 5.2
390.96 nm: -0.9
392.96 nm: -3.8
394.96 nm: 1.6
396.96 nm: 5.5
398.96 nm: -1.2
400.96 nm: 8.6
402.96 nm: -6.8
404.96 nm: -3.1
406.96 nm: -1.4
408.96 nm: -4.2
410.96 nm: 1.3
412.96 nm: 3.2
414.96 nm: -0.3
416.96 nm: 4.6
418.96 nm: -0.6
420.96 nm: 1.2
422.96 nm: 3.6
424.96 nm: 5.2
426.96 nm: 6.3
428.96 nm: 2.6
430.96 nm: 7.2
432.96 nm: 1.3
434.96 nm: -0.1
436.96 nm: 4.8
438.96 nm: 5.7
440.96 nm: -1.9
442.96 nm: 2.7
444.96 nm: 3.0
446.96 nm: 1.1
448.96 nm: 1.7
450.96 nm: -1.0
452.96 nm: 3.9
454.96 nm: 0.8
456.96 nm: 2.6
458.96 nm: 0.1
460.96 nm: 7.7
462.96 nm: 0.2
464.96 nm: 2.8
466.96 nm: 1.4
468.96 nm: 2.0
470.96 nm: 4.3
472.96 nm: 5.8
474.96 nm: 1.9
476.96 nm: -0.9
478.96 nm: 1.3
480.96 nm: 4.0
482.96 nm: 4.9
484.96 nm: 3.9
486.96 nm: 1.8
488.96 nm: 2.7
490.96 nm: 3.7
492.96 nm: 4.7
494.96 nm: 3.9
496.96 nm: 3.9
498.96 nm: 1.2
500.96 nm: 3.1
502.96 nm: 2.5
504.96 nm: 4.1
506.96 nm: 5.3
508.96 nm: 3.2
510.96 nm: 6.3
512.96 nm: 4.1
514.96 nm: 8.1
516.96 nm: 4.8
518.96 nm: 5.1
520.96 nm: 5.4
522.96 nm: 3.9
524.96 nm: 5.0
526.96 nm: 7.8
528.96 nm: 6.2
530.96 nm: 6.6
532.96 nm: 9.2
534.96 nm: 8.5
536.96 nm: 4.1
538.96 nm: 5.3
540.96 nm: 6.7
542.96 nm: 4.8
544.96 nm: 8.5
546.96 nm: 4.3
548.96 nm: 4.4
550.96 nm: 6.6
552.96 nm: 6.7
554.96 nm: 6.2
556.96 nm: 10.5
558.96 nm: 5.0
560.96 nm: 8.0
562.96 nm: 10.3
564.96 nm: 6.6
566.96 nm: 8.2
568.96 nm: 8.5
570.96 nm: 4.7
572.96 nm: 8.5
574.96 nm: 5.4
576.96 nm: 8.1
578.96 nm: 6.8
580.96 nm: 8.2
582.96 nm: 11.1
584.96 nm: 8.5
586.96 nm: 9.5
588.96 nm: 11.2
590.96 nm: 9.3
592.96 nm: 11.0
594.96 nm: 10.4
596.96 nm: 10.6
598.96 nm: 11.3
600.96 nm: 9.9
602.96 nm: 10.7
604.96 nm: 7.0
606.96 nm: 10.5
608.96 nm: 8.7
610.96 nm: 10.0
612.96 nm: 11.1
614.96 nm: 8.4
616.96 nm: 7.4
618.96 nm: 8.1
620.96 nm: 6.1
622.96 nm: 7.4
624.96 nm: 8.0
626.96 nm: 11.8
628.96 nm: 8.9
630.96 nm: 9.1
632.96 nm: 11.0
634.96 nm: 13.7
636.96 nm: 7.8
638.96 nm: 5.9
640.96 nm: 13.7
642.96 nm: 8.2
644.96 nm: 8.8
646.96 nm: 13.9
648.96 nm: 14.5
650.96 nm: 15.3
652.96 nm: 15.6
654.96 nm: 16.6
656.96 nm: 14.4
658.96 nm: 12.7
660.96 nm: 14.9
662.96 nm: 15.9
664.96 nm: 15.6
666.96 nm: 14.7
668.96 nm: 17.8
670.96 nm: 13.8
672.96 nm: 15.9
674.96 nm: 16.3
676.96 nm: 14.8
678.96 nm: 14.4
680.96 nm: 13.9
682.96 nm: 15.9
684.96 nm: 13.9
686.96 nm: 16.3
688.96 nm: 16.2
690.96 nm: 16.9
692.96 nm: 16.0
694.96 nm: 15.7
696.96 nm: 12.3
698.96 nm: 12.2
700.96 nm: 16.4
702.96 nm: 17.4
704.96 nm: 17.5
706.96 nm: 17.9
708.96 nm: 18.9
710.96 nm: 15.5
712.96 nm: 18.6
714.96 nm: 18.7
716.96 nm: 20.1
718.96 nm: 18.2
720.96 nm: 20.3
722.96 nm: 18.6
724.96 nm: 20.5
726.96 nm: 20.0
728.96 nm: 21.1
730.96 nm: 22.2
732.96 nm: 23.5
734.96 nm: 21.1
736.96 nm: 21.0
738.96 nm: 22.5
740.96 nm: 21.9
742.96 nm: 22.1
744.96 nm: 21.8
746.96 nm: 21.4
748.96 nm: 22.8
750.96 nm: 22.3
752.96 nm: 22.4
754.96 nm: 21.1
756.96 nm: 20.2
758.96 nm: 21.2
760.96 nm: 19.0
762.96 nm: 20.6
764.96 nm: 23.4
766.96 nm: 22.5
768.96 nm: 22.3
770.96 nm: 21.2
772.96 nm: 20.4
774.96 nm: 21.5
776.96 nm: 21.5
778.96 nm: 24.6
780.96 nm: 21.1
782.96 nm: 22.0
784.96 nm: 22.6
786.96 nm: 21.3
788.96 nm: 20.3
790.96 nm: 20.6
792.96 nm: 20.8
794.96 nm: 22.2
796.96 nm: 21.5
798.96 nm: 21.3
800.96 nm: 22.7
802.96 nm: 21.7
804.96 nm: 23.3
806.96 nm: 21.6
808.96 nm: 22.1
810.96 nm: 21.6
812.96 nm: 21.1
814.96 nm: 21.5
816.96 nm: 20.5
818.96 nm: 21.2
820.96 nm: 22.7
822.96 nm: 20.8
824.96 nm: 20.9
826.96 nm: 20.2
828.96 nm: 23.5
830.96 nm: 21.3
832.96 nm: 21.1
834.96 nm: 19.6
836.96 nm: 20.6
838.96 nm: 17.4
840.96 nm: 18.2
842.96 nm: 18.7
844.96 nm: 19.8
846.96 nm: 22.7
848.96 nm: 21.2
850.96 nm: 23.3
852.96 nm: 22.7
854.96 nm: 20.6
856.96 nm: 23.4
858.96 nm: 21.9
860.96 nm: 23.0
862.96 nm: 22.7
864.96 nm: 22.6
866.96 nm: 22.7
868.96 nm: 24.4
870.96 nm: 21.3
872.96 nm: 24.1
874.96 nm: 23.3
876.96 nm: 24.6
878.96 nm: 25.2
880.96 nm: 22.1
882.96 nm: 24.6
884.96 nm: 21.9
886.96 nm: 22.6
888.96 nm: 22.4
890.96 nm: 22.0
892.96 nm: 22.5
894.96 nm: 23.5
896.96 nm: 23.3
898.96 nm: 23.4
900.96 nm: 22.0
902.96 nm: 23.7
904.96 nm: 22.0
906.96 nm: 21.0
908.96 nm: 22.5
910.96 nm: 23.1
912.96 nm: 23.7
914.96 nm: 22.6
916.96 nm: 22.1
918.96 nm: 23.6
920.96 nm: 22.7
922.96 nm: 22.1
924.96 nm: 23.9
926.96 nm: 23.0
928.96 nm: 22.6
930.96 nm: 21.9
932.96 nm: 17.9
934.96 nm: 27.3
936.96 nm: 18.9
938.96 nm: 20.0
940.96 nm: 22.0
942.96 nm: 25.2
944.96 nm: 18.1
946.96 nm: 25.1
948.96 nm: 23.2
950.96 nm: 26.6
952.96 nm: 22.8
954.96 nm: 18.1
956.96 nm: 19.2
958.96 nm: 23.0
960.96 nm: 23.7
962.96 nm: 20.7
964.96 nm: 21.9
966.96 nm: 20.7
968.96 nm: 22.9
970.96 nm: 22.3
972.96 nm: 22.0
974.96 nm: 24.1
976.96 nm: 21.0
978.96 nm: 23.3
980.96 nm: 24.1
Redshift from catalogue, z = 0.622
